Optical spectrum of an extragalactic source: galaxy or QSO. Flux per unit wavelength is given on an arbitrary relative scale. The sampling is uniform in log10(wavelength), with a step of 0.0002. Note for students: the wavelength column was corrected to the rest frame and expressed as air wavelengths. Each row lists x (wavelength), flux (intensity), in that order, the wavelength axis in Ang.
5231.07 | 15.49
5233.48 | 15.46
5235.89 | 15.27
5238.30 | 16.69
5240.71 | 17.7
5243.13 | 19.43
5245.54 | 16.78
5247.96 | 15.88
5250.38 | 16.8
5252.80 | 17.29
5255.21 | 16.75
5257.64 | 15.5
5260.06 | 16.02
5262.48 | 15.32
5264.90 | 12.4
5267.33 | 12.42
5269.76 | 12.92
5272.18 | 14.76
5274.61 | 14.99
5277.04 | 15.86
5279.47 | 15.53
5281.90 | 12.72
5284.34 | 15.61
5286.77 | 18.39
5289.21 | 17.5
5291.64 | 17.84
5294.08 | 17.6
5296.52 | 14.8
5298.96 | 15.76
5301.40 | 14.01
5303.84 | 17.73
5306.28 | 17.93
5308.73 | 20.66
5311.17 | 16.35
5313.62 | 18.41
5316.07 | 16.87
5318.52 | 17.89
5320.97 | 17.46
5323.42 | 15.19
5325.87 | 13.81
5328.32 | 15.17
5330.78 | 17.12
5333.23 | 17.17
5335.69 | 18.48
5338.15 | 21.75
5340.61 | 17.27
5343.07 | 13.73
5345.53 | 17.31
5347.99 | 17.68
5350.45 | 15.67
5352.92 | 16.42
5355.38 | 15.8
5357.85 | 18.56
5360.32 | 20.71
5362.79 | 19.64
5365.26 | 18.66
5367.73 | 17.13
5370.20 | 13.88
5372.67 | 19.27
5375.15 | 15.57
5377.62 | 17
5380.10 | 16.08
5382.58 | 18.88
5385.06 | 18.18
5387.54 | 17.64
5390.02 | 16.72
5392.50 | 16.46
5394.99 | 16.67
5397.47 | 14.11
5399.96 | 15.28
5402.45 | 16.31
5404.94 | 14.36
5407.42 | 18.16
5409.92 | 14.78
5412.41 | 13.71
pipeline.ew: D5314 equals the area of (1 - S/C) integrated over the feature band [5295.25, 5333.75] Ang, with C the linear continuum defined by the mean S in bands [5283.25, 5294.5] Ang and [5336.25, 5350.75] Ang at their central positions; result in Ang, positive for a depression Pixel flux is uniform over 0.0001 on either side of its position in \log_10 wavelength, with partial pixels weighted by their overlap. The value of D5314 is 1.7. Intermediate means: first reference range 17.4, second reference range 17.4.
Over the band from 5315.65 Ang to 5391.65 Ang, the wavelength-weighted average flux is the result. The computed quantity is 17.2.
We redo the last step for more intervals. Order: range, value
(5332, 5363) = 17.6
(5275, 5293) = 16.2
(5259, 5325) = 16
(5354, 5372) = 17.8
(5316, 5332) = 16.2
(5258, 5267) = 14.5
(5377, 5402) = 16.7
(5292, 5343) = 17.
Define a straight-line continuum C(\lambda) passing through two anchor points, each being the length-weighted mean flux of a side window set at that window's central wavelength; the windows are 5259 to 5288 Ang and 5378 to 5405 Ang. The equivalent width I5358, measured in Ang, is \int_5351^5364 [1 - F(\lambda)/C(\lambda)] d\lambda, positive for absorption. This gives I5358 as -1.7 Ang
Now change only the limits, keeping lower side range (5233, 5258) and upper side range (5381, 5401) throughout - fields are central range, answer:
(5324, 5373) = -1.3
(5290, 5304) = 0.4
